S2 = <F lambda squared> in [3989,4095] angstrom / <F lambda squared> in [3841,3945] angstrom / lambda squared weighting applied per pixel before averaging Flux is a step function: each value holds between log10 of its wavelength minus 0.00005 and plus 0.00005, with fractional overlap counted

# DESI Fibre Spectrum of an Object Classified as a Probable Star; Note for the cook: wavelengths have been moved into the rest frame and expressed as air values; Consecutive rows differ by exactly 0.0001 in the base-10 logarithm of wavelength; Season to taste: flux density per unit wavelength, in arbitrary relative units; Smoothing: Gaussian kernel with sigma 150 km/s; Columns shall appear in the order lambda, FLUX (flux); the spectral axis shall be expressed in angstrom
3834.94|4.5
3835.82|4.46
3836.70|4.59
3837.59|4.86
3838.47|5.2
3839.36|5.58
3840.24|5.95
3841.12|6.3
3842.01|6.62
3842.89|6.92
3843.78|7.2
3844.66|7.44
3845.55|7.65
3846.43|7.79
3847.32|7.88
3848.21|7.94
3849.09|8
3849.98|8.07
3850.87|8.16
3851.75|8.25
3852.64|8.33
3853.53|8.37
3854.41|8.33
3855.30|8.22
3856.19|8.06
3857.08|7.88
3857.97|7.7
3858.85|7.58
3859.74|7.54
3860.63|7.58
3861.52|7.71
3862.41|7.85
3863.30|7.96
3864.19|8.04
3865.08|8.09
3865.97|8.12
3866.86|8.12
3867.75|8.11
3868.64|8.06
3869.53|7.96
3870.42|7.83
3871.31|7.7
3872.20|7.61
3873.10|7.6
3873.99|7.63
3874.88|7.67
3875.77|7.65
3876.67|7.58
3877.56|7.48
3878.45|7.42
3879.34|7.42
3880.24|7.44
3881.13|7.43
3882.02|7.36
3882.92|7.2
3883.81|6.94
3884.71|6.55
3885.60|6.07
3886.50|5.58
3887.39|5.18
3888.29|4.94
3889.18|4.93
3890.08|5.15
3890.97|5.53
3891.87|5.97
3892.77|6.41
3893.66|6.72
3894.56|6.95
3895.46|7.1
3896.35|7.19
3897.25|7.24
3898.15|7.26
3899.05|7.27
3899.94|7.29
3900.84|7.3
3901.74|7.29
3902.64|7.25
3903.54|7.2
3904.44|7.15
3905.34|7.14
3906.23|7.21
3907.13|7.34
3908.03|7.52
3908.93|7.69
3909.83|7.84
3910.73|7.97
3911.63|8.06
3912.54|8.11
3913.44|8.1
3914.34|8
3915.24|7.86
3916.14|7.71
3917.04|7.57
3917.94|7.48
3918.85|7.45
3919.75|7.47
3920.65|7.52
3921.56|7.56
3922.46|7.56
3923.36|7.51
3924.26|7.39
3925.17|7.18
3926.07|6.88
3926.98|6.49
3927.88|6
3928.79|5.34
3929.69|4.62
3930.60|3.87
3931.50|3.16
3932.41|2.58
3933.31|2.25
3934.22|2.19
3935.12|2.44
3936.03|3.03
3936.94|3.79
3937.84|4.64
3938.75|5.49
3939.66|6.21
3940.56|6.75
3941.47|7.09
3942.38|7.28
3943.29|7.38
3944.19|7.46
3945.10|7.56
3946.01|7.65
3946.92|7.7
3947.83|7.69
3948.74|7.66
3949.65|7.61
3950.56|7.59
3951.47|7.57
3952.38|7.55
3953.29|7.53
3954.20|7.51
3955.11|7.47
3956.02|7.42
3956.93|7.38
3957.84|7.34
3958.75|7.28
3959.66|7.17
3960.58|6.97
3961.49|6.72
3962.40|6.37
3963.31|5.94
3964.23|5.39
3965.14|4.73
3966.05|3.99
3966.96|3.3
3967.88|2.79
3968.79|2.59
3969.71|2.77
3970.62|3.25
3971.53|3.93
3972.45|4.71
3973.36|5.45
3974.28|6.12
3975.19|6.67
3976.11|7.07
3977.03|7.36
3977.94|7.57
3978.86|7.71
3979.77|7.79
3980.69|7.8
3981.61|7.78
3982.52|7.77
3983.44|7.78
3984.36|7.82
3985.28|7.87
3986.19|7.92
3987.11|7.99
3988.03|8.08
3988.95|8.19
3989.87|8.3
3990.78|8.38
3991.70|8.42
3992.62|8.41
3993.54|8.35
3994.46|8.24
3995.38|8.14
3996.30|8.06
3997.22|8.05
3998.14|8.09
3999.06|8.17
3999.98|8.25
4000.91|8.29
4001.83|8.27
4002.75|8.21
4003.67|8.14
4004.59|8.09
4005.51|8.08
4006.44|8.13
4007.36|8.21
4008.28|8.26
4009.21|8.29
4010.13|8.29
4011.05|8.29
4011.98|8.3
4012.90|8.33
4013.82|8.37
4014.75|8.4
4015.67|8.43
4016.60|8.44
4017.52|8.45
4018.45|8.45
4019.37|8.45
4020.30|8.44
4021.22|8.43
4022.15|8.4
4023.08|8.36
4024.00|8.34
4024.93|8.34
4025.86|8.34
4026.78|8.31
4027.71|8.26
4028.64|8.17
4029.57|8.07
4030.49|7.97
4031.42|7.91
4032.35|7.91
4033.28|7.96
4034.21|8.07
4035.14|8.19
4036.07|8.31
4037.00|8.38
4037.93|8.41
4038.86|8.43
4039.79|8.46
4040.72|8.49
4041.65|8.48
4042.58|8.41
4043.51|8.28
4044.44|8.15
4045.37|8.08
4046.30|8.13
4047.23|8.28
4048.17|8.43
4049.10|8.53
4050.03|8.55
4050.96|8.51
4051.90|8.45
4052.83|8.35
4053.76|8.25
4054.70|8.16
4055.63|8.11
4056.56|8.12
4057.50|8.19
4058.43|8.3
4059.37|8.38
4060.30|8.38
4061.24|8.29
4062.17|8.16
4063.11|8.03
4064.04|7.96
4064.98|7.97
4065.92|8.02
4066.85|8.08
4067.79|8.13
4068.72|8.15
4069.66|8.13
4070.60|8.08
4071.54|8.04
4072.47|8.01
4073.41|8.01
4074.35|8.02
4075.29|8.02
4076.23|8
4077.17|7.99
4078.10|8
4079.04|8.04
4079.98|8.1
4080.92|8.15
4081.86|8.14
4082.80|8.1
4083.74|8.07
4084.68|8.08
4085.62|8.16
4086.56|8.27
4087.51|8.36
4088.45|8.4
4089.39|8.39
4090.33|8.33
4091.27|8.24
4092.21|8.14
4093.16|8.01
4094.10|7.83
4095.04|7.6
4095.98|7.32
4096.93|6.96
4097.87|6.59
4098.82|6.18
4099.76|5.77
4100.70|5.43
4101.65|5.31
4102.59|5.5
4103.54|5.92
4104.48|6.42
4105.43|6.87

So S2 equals 1.3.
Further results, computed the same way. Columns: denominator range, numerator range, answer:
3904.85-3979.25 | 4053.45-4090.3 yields 1.37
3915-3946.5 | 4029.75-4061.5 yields 1.46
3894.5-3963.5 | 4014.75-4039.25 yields 1.29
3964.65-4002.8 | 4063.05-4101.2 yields 1.19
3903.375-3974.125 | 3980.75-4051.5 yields 1.36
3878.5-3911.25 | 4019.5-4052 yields 1.30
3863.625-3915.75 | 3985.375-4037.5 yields 1.21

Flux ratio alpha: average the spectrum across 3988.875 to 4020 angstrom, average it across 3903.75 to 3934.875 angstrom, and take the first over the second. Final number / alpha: 1.25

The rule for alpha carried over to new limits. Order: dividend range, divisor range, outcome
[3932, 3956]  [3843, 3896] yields 0.84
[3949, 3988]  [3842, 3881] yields 0.83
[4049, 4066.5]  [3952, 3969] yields 1.35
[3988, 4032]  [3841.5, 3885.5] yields 1.07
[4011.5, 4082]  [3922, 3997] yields 1.28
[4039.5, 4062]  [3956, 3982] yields 1.42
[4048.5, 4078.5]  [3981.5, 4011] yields 1.00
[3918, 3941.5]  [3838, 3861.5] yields 0.73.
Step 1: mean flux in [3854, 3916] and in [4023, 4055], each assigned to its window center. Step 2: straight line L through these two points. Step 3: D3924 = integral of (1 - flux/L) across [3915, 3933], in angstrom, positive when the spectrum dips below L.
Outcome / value 2.7 angstrom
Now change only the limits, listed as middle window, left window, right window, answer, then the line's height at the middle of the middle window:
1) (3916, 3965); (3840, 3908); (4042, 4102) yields 7.4 angstrom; 7.53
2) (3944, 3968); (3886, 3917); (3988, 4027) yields 2.8 angstrom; 7.66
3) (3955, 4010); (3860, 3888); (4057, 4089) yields 5.3 angstrom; 7.81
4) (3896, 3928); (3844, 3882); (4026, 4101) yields 1.8 angstrom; 7.88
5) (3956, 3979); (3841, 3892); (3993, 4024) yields 6.8 angstrom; 8.02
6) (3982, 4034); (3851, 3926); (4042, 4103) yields -3.2 angstrom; 7.73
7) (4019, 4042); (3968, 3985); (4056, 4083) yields -3.1 angstrom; 7.29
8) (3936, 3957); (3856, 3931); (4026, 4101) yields 1.5 angstrom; 7.46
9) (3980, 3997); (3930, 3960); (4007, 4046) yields -1.8 angstrom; 7.3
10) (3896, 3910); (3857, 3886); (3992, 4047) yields 0.8 angstrom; 7.74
